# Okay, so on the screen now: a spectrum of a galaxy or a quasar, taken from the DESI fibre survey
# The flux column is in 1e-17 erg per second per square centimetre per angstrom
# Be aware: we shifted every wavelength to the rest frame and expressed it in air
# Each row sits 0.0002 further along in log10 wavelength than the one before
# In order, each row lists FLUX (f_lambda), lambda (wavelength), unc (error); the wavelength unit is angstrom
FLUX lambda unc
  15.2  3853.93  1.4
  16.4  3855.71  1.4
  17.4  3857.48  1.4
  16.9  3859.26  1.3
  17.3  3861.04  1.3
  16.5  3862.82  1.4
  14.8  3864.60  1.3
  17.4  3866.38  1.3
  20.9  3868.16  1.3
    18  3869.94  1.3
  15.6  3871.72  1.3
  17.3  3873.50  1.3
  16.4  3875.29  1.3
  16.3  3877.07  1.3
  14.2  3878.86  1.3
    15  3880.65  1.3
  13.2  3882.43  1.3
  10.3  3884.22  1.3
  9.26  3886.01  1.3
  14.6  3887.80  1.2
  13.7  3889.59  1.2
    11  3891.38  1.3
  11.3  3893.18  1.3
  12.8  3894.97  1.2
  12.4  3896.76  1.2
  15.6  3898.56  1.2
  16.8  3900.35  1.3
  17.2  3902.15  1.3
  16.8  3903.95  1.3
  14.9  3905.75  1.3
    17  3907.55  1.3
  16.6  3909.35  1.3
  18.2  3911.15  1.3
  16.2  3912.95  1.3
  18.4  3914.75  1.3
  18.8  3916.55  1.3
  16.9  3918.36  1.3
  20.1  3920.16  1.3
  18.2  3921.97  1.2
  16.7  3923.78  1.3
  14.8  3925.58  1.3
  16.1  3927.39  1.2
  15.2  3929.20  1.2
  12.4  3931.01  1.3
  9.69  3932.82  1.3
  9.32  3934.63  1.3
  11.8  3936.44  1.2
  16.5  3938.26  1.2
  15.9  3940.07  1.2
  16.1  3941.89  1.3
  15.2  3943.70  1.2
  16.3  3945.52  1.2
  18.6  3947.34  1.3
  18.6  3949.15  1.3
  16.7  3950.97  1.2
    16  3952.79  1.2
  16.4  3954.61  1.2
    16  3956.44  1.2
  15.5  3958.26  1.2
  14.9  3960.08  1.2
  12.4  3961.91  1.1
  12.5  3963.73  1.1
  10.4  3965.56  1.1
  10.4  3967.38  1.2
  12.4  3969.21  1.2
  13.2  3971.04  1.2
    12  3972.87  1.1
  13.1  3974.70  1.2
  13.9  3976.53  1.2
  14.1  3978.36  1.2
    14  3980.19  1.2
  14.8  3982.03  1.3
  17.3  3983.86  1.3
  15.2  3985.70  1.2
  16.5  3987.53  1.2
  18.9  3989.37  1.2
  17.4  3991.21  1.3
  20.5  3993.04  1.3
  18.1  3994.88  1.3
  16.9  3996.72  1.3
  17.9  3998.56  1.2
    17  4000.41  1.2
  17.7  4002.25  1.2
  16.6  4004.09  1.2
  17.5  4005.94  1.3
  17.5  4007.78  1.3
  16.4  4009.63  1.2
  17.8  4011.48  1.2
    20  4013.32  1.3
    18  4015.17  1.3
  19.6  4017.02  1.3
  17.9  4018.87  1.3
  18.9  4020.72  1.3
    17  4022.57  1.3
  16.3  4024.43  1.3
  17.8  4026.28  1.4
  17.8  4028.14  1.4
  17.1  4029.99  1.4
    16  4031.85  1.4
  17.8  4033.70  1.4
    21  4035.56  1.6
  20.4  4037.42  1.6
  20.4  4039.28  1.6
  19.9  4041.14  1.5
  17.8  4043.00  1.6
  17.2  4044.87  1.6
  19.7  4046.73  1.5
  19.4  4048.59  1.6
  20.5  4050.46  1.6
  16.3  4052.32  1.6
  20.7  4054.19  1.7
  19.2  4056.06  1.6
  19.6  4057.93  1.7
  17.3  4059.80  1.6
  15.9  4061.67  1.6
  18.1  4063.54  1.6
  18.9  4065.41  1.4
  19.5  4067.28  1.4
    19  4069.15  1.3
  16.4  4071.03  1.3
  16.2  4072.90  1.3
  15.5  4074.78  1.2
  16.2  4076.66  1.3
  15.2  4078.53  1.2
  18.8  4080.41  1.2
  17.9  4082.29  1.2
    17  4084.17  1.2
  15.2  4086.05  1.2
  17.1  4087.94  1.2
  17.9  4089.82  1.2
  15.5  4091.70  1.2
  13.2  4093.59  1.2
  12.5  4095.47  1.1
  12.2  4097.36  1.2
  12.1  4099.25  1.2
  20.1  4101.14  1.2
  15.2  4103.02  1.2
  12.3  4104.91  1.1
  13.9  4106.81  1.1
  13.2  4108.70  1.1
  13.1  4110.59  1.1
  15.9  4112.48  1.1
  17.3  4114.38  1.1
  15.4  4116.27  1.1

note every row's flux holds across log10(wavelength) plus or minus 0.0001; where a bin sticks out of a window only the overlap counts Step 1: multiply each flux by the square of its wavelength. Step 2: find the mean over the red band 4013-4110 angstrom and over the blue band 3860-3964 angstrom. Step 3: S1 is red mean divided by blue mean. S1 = 1.20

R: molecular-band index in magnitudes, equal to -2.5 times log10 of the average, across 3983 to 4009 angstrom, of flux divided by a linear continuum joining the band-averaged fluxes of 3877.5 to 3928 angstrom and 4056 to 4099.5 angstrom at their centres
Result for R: -0.10 mag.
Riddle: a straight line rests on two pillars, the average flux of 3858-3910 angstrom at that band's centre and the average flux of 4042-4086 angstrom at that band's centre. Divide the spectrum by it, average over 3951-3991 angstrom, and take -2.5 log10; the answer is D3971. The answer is 0.15 mag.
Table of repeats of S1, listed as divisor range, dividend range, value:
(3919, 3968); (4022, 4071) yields 1.30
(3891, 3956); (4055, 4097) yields 1.16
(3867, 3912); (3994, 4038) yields 1.27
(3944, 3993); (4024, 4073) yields 1.28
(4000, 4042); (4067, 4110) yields 0.89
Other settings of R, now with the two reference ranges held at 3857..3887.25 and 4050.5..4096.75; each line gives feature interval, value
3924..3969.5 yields 0.12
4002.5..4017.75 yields -0.08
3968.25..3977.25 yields 0.26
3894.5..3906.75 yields 0.04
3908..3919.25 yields -0.10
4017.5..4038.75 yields -0.08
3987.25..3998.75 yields -0.10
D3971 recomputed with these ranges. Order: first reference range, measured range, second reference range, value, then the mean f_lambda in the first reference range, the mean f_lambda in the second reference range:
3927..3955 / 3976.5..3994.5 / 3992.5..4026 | 0.028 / 15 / 17.8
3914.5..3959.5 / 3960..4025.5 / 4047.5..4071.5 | 0.073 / 15.8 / 18.6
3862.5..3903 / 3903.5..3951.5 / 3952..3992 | -0.099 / 14.8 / 14.4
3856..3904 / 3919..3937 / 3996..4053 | 0.113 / 15.1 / 18.1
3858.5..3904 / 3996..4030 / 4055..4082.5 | -0.054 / 15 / 17.6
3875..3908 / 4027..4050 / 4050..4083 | -0.092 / 14.1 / 17.8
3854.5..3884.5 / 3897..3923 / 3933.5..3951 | -0.092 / 16.2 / 15.4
